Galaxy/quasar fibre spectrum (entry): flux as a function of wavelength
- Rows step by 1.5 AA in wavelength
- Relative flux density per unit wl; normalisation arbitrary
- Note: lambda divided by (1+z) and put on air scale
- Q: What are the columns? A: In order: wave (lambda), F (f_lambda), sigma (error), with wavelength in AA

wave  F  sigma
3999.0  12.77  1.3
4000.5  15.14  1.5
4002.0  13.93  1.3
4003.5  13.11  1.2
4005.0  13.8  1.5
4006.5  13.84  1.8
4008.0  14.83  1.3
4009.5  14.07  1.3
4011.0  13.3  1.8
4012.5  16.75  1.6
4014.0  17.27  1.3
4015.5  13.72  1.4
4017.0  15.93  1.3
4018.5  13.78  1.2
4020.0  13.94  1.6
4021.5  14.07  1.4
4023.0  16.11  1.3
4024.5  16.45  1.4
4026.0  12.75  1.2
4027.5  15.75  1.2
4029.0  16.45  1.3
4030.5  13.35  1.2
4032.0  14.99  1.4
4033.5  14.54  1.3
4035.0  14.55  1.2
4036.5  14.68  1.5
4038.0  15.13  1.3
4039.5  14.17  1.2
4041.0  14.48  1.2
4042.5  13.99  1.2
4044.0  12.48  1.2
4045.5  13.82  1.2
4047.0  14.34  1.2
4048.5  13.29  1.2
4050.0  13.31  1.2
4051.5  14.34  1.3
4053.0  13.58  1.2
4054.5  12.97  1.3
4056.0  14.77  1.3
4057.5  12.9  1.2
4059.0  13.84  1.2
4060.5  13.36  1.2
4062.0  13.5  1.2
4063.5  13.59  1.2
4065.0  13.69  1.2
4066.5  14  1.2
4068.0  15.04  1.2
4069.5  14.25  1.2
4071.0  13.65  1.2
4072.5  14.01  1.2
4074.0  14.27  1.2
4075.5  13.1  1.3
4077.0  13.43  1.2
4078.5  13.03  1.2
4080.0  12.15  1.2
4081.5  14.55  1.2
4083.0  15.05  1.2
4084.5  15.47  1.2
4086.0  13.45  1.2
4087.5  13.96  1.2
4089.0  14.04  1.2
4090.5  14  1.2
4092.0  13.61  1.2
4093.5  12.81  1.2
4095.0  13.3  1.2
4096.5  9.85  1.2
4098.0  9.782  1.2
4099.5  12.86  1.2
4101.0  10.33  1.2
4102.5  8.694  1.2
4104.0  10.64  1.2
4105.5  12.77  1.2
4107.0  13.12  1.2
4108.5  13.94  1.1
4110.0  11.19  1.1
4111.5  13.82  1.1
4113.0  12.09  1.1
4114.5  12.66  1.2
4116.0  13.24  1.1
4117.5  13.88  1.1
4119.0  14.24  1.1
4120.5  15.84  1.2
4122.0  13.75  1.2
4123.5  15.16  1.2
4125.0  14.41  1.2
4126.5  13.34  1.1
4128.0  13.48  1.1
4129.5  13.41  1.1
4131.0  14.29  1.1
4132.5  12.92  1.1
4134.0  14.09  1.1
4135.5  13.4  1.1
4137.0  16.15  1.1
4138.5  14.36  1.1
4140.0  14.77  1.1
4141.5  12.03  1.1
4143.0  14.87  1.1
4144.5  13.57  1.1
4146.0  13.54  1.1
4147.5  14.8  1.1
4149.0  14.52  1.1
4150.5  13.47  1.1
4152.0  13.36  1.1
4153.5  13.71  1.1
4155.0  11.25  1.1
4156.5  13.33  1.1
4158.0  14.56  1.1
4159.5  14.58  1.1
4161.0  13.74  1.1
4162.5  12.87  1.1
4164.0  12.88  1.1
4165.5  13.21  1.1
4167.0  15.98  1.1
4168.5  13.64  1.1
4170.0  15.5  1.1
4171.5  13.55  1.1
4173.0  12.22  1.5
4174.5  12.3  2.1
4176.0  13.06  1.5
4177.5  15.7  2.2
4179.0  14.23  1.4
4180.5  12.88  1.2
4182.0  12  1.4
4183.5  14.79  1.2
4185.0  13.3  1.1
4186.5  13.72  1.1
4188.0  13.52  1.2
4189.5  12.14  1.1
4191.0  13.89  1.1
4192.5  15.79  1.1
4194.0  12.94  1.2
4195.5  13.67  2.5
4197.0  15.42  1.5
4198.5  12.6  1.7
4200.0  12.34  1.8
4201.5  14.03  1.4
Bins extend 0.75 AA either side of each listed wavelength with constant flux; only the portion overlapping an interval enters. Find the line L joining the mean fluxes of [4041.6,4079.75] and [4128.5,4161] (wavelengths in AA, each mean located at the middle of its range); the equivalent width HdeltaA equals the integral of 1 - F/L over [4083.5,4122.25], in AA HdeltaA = 2.7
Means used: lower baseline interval 13.7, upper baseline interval 13.9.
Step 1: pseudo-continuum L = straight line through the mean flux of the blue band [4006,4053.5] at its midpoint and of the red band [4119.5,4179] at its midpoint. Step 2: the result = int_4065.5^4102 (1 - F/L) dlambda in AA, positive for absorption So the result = 2.4 AA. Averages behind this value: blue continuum 14.5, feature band 13.3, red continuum 13.9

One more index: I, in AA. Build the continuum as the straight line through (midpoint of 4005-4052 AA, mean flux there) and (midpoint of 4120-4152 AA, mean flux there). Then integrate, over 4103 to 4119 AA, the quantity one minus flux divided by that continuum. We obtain 1.6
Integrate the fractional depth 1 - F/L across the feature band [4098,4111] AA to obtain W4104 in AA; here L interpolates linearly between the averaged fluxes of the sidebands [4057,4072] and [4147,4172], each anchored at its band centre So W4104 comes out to 2.1 AA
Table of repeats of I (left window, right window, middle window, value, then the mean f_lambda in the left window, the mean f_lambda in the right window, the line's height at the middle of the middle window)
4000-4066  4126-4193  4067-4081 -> 0.4 AA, 14.3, 13.7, 14.1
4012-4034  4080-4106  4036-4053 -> 0.4 AA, 15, 12.6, 14.3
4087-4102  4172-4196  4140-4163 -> -1.0 AA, 12.4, 13.5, 13.1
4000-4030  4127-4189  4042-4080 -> 2.0 AA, 14.7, 13.7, 14.4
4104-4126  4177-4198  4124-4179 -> -0.7 AA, 13.5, 13.8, 13.6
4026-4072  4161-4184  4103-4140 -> 0.6 AA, 14.1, 13.6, 13.8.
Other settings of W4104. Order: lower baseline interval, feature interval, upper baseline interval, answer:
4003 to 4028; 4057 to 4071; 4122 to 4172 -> 0.57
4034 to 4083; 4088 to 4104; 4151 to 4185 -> 2.16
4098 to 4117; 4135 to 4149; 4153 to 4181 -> -1.32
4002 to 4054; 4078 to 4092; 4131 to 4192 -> 0.16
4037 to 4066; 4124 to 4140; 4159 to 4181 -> -0.32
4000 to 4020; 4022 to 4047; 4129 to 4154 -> -0.27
